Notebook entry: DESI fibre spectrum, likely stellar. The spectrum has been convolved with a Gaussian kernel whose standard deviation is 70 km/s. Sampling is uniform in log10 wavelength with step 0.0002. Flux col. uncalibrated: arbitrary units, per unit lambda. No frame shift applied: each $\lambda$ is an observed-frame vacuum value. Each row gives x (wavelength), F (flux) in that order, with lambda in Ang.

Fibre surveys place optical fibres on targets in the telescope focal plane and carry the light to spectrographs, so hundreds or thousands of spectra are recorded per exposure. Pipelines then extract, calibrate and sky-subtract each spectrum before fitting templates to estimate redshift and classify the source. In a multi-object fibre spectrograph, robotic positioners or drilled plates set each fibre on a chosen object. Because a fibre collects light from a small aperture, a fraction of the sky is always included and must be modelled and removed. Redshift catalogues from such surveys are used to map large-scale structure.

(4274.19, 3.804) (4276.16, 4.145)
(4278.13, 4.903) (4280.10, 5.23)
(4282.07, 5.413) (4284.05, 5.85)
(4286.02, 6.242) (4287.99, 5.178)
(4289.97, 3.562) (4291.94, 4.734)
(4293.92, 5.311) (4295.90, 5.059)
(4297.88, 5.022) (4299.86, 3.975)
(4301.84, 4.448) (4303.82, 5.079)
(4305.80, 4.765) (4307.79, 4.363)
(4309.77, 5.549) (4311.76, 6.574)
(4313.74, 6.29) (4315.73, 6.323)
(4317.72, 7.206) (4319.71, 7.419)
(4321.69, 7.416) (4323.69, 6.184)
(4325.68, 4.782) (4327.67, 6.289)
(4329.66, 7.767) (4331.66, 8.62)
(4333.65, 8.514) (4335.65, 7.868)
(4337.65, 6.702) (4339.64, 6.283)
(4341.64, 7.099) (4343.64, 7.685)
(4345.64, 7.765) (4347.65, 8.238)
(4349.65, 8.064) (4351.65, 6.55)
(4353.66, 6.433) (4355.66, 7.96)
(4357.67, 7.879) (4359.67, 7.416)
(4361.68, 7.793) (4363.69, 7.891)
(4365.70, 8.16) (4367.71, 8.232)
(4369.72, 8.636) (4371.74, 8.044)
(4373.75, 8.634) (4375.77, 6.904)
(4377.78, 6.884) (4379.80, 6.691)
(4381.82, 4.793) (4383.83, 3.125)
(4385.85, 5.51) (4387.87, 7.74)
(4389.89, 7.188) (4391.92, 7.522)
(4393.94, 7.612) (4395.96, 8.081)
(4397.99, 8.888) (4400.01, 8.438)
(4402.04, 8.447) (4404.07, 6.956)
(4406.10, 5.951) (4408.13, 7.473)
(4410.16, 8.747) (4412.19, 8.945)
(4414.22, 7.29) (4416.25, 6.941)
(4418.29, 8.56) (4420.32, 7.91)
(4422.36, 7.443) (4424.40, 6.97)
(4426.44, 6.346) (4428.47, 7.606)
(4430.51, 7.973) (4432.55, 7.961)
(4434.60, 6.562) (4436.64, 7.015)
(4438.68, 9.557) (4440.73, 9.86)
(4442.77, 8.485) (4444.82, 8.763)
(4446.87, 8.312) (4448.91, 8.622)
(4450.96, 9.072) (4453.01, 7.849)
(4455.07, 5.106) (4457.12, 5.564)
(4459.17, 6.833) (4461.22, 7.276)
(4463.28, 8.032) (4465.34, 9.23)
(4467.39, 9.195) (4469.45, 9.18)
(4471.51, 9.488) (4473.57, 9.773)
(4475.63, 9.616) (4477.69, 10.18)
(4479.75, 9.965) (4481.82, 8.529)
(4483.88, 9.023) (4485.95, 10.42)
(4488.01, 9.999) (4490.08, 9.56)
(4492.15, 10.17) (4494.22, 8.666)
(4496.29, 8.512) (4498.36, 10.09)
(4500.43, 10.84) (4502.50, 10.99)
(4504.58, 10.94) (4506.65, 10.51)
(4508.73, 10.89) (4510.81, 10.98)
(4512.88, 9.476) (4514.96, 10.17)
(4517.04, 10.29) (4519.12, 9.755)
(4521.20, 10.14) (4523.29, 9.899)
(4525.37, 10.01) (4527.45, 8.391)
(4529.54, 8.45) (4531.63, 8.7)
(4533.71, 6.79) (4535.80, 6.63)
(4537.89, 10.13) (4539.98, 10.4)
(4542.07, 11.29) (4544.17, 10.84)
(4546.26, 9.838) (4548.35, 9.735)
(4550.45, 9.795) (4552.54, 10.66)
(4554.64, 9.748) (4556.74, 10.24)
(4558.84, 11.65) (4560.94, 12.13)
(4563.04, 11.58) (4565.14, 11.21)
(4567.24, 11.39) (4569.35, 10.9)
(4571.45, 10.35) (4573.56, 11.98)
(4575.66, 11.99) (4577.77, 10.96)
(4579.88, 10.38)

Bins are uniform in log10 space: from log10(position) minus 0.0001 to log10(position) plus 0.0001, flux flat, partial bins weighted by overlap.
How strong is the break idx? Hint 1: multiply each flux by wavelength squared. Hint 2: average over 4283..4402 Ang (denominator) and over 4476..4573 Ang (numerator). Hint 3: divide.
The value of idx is 1.6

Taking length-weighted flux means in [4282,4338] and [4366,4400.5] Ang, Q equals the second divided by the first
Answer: 1.22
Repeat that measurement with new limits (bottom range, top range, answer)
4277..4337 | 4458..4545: 1.62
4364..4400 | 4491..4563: 1.37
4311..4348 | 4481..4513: 1.41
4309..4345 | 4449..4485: 1.22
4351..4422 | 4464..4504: 1.30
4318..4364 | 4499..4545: 1.34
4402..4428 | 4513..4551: 1.27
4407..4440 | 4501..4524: 1.34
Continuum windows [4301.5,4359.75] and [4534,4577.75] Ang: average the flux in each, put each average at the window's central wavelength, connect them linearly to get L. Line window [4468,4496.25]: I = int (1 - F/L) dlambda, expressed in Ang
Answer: -0.6 Ang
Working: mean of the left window 6.8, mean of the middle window 9.54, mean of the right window 10.6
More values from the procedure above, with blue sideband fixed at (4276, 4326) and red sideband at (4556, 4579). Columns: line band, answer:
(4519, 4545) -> 3.01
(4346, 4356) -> -1.35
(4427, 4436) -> 0.95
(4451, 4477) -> 2.58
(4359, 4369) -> -1.60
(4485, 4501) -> -0.12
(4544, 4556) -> 0.96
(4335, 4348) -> -1.99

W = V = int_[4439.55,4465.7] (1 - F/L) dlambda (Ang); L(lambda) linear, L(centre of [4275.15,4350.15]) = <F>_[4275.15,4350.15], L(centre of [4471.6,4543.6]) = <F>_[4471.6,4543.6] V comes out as 2.4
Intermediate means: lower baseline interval 6.09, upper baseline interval 9.71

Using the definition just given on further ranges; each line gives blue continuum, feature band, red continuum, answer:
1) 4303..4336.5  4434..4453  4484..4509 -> 1.12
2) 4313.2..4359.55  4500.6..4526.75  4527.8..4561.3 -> -2.72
